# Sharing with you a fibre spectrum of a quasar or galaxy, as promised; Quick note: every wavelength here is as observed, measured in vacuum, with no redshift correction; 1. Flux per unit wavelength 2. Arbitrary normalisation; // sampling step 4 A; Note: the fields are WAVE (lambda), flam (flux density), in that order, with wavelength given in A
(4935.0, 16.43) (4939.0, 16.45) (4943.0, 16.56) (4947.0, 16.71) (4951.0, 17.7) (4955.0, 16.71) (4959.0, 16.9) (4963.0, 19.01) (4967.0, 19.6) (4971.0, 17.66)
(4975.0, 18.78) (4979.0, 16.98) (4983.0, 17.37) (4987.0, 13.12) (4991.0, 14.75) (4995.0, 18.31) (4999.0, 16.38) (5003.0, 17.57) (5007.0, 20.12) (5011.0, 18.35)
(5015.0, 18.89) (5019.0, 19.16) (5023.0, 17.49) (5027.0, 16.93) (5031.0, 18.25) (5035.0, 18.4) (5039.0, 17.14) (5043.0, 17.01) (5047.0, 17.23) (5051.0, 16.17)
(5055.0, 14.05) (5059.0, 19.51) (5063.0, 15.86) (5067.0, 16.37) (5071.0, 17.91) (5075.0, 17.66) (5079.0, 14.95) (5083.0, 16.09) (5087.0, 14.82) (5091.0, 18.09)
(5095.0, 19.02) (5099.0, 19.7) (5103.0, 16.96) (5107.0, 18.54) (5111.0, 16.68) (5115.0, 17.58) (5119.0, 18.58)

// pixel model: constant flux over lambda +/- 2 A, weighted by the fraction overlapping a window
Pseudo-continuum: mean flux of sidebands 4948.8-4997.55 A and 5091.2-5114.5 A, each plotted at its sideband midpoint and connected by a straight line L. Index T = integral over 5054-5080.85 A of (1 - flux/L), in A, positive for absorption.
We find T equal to 1.75 A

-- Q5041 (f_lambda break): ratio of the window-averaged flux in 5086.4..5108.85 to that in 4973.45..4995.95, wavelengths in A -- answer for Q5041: 1.10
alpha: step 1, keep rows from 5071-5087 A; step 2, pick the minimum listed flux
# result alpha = 14.82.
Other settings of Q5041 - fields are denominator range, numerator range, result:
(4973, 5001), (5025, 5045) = 1.06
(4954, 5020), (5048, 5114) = 0.97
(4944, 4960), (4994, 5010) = 1.07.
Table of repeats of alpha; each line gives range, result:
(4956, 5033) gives 13.12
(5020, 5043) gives 16.93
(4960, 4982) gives 16.98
